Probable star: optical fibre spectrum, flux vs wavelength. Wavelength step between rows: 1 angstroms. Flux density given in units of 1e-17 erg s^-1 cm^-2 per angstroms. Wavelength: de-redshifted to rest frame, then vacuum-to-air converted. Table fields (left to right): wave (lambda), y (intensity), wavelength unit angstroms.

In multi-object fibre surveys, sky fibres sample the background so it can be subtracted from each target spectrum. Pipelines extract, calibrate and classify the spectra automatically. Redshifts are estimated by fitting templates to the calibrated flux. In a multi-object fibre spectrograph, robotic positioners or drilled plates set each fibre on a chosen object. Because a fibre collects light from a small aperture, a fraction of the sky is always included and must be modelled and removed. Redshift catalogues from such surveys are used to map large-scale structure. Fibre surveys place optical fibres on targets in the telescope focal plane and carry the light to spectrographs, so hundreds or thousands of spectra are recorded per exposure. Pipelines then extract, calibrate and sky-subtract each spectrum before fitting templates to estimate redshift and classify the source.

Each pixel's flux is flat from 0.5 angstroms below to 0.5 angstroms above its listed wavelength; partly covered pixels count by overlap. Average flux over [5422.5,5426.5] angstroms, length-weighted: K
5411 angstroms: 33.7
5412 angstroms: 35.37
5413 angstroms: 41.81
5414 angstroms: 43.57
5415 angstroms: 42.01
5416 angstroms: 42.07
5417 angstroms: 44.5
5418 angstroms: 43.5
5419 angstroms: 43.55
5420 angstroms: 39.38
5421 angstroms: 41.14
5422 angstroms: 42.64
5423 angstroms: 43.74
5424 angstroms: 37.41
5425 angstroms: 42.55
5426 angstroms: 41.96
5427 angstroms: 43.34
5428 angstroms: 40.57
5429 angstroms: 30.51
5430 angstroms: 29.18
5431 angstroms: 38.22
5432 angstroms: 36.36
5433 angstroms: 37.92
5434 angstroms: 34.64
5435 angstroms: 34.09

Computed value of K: 41.4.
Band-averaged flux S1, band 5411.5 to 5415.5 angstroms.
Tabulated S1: 40.7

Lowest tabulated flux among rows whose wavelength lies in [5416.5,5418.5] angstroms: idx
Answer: 43.5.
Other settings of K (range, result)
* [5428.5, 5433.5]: 34.4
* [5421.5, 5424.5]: 41.3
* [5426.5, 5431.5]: 36.4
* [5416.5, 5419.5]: 43.9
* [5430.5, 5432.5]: 37.3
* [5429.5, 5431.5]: 33.7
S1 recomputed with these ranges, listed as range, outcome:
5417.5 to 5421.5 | 41.9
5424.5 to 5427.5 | 42.6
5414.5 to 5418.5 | 43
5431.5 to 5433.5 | 37.1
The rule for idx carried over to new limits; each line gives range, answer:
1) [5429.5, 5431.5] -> 29.18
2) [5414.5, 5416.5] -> 42.01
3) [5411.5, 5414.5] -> 35.37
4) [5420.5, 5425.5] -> 37.41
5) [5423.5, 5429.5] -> 30.51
